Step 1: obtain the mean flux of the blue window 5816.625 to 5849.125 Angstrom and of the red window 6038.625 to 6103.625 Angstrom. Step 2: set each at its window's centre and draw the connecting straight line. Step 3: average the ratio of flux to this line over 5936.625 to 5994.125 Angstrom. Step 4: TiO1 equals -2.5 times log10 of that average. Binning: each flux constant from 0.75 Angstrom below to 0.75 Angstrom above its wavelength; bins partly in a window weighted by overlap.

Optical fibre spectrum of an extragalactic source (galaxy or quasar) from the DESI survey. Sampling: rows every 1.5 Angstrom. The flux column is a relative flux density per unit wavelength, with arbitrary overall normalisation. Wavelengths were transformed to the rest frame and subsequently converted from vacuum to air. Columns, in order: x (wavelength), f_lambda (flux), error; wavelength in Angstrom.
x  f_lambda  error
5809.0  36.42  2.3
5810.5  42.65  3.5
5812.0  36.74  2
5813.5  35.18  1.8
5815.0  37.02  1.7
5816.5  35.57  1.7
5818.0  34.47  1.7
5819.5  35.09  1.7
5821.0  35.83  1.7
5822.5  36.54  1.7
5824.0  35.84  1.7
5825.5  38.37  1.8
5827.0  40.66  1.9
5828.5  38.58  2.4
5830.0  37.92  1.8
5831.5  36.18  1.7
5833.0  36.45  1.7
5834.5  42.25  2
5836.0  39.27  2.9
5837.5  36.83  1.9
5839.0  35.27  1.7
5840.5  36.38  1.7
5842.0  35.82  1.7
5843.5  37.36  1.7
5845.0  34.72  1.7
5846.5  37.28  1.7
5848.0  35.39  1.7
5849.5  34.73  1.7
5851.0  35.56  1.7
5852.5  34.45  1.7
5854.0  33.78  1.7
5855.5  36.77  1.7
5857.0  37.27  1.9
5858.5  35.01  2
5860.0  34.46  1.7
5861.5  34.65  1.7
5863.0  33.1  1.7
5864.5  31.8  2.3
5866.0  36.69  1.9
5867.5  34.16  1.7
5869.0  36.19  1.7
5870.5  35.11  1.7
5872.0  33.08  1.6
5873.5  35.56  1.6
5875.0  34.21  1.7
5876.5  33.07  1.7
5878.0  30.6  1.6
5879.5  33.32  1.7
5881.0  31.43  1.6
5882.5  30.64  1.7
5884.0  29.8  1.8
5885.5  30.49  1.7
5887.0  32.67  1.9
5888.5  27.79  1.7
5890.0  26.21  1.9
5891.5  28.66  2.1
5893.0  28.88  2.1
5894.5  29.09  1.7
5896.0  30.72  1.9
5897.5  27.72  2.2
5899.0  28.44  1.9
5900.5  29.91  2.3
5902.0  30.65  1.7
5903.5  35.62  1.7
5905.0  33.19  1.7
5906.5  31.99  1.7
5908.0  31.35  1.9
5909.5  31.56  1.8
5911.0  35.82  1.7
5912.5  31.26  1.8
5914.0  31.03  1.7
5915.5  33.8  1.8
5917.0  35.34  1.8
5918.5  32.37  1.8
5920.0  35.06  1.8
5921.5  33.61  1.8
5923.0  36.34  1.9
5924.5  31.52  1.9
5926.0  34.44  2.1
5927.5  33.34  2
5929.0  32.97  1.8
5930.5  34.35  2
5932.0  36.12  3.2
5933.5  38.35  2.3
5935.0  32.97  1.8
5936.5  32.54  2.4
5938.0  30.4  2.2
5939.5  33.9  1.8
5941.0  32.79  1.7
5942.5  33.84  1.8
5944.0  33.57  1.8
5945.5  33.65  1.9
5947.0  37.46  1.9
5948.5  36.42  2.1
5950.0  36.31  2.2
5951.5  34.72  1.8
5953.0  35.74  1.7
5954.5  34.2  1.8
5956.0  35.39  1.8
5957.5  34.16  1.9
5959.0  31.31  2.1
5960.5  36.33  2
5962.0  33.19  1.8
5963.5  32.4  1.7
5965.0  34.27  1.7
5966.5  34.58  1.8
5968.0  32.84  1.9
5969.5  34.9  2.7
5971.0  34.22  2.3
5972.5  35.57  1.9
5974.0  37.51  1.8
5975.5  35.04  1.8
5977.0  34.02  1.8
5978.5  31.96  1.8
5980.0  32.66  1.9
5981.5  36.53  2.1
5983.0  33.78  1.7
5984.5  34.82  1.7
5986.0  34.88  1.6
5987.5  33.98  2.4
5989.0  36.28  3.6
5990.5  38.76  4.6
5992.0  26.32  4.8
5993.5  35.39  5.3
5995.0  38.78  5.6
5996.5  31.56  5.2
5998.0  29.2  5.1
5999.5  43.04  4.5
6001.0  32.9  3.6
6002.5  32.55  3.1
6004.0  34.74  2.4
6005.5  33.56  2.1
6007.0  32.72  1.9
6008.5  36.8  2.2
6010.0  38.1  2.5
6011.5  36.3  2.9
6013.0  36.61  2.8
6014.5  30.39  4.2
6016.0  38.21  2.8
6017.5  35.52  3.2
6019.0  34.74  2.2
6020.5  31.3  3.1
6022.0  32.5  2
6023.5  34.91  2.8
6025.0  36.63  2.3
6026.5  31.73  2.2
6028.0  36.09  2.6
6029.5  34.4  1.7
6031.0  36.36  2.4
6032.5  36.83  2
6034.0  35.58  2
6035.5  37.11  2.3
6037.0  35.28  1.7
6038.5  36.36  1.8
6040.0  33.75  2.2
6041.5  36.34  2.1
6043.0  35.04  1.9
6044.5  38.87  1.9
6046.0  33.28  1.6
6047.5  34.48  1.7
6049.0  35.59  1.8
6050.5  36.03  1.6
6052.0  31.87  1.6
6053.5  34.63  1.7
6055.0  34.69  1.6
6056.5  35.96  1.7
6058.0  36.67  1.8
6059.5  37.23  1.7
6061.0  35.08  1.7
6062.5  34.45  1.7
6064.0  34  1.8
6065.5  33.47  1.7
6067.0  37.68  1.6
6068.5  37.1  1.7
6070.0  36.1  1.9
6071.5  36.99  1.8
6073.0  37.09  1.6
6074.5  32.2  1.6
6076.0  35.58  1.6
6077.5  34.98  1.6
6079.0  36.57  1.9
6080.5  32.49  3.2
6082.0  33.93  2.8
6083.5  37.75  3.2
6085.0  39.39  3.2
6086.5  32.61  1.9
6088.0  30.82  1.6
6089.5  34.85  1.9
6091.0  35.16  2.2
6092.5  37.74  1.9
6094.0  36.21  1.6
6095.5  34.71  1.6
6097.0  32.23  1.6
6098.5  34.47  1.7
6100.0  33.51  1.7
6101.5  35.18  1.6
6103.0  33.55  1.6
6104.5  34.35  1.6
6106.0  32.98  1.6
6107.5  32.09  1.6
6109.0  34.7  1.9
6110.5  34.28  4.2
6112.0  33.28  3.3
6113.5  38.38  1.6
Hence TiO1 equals 0.05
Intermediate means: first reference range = 36.9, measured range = 34.3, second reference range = 35.1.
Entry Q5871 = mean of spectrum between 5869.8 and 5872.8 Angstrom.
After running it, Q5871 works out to 34.1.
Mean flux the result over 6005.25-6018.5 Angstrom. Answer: 35.4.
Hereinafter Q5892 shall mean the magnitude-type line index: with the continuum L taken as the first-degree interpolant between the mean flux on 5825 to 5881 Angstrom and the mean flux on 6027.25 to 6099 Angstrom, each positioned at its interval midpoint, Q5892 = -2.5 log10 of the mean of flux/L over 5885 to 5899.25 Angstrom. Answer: 0.220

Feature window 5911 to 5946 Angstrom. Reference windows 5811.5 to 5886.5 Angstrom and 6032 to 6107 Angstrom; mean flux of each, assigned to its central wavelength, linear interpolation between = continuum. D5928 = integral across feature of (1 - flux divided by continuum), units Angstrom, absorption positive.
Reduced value 1.57 Angstrom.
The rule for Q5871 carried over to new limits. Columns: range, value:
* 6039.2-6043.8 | 35.1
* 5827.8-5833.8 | 37.3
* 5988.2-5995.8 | 35.1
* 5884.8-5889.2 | 30.3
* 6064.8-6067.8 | 35.6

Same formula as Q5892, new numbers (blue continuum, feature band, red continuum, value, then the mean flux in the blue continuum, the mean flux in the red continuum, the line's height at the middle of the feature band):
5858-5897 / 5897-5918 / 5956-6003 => 0.03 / 32.2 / 34.3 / 32.8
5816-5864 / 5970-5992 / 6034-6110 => 0.03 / 36.3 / 35.1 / 35.5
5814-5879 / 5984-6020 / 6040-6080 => 0.02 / 35.8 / 35.4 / 35.5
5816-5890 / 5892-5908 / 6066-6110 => 0.14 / 35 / 34.9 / 35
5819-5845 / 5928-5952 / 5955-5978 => 0.02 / 37.3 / 34.4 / 34.9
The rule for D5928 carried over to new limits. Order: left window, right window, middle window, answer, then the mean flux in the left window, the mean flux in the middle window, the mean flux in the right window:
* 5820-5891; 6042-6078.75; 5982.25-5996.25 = 0.2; 34.9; 34.7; 35.4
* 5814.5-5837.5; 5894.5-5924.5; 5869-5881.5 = 0.3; 37.3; 33.5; 32.3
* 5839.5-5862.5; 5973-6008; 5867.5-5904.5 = 4.1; 35.5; 31.3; 34.4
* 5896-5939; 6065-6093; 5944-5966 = -0.8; 32.9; 34.6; 35.4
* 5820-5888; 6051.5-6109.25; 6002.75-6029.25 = 0.2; 35.2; 34.7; 34.9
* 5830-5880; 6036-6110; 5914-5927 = 0.5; 35.4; 33.9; 35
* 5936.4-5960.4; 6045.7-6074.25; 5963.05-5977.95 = 0.0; 34.3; 34.5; 35.4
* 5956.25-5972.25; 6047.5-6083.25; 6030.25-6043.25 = -0.4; 33.9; 35.9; 35.3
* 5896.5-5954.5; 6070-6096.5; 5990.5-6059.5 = -0.8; 33.4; 35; 35.2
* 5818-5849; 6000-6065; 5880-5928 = 6.3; 37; 31.6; 35.1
